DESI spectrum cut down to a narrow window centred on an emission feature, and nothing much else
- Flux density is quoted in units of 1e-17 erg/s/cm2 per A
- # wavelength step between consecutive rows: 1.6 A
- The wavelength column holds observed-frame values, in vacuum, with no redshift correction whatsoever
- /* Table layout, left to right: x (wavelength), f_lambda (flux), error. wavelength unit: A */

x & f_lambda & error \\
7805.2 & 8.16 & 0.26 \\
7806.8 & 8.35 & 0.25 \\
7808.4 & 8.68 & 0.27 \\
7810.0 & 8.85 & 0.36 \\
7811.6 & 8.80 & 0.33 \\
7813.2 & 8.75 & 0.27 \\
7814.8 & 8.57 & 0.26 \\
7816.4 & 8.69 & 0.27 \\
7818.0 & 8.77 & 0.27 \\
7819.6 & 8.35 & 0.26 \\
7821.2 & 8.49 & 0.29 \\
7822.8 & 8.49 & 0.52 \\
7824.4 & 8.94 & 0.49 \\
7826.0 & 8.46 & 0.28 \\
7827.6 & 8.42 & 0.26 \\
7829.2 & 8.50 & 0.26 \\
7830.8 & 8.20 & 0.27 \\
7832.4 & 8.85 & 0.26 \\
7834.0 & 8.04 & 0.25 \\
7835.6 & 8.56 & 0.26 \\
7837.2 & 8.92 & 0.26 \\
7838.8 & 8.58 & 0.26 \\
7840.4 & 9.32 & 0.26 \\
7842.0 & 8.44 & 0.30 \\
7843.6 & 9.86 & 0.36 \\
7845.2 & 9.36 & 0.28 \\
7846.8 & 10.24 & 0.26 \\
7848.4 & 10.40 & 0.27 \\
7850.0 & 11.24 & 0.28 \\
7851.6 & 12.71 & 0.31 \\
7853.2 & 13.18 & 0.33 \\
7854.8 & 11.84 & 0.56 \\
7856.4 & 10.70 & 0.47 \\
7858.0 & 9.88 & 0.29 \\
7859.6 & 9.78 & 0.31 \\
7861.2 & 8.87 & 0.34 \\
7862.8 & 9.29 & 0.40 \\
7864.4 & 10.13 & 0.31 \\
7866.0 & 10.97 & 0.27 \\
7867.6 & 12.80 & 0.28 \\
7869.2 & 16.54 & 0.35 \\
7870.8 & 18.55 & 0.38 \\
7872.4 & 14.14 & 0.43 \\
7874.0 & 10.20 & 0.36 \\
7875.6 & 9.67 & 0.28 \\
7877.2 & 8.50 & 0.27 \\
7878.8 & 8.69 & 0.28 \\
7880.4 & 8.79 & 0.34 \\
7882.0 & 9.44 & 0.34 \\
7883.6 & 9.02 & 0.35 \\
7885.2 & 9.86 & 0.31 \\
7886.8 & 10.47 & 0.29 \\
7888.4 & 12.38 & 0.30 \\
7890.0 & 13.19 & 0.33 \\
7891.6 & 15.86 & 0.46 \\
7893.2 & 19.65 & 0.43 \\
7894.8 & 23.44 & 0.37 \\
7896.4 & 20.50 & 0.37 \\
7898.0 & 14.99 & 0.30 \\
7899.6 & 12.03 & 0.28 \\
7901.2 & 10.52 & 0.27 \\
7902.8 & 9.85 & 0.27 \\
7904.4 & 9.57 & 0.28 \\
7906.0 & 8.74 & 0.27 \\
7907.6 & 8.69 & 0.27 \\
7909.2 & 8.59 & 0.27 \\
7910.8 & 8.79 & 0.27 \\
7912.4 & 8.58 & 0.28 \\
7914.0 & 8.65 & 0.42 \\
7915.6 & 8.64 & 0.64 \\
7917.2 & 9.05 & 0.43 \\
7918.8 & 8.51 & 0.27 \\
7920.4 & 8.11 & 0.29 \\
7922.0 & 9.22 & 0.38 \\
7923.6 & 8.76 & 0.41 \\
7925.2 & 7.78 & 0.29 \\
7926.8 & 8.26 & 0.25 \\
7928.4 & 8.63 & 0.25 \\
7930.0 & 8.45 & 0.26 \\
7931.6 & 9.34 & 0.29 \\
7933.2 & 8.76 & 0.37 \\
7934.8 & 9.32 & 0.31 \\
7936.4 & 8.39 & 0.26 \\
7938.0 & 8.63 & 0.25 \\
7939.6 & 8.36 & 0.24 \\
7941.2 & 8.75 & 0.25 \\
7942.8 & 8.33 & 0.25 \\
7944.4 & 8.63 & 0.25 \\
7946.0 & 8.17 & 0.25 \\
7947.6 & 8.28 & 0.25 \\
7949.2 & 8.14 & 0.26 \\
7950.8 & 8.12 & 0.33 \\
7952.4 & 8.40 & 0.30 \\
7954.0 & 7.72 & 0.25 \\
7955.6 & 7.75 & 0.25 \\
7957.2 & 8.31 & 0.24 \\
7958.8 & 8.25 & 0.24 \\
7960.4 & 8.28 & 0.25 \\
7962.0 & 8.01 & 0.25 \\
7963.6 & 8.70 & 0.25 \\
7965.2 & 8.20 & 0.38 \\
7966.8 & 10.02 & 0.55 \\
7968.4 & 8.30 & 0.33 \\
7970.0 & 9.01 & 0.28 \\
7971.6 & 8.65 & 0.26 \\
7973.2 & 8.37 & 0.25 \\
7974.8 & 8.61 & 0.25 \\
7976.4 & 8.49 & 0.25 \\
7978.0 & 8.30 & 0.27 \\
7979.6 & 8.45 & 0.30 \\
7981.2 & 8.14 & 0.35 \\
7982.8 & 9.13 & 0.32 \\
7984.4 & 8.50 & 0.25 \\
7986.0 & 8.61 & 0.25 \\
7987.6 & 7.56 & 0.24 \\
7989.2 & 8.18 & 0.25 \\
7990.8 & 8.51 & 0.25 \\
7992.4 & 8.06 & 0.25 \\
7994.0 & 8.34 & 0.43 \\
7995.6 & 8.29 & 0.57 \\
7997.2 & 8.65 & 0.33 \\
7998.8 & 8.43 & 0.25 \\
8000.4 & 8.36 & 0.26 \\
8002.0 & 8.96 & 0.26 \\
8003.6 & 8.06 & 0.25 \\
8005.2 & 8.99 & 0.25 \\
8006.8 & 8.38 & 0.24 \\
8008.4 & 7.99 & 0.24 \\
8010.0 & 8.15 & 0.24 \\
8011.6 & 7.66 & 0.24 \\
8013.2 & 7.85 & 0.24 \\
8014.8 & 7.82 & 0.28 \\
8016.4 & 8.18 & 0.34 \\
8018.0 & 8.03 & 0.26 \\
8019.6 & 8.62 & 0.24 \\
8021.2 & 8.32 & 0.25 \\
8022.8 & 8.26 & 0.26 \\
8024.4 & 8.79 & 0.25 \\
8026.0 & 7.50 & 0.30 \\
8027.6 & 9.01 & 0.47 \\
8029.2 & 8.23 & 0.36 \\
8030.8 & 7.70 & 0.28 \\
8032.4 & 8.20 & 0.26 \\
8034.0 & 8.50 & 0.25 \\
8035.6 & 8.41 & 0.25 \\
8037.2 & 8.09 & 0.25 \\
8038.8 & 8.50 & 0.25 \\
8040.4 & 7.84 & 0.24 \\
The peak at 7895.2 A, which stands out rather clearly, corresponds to [N II] 6583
